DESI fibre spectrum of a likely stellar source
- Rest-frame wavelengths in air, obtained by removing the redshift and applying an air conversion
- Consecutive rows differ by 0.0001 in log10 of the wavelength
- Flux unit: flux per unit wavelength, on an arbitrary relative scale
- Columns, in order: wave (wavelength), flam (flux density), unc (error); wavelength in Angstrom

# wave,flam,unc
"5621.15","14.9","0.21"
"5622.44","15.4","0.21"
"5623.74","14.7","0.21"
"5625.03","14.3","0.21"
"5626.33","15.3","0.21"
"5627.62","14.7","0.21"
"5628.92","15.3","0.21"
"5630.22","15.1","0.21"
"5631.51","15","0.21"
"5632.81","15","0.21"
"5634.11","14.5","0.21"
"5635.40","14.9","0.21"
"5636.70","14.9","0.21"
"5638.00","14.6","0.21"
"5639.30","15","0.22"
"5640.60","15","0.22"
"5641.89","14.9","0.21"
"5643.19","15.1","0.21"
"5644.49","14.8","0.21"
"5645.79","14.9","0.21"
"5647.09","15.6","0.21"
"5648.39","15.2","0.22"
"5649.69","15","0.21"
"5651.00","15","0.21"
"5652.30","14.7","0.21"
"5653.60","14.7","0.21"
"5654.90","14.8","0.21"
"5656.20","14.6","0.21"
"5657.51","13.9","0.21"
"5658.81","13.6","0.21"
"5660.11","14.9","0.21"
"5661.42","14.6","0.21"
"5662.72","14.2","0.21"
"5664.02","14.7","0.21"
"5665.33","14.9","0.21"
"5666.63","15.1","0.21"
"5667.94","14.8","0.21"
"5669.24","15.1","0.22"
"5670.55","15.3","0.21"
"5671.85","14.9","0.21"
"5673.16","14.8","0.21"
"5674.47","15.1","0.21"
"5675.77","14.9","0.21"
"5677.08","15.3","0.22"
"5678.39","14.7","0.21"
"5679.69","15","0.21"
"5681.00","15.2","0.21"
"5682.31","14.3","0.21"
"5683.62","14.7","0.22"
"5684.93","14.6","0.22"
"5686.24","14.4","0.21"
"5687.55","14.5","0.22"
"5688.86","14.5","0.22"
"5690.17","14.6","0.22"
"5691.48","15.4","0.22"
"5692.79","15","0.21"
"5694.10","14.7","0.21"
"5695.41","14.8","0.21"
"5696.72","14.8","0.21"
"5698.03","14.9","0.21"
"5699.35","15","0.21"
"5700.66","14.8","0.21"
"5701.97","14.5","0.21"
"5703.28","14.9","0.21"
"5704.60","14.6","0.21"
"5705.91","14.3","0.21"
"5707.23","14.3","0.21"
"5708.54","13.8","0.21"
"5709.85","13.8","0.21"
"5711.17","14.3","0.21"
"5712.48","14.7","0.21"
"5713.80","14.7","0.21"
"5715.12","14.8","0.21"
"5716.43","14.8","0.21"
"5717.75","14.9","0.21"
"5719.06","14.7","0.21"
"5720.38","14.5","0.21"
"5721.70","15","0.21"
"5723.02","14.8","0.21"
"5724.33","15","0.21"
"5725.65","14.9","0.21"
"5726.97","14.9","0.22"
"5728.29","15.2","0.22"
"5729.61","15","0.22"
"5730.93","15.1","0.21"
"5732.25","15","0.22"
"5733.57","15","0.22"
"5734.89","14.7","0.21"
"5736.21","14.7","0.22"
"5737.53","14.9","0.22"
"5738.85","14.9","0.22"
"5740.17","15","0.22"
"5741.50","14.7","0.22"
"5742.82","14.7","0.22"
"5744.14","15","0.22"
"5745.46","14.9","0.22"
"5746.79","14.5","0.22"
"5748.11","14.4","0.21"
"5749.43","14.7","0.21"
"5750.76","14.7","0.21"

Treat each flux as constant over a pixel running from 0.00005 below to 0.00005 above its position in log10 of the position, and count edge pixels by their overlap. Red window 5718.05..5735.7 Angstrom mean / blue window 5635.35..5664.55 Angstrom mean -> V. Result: 1.0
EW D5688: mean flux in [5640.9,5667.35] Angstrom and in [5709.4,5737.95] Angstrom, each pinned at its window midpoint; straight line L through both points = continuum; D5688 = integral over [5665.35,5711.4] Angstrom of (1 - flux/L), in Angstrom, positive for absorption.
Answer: 0.1 Angstrom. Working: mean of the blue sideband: 14.8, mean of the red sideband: 14.8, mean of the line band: 14.7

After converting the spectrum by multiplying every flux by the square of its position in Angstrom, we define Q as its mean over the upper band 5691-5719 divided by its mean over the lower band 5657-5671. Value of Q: 1.0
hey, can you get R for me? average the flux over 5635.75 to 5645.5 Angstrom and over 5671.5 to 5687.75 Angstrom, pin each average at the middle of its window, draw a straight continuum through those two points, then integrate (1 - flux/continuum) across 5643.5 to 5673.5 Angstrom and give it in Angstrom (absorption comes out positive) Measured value 0.1 Angstrom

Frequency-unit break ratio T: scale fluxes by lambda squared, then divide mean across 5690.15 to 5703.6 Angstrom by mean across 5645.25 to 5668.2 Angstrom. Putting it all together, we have 1.02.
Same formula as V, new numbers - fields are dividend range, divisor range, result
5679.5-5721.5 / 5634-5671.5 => 0.99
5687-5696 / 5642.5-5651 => 0.98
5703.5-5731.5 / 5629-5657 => 0.98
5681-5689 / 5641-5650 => 0.96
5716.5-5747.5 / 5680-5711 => 1.02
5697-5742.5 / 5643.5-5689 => 1.00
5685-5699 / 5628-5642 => 0.99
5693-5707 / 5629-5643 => 0.99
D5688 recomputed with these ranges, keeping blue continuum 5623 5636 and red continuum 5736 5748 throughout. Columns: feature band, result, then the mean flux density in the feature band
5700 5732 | 0.3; 14.7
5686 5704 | 0.1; 14.8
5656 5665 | 0.3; 14.4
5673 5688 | 0.0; 14.8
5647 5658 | 0.0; 14.8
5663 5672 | -0.1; 15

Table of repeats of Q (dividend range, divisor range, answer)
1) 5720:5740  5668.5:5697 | 1.02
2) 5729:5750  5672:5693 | 1.02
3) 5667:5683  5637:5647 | 1.01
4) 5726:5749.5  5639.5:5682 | 1.03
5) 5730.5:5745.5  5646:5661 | 1.04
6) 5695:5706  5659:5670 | 1.01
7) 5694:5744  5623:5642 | 1.02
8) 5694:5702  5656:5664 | 1.05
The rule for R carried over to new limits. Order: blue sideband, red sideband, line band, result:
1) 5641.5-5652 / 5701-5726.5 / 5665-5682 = -0.1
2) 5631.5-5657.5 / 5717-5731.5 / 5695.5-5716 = 0.5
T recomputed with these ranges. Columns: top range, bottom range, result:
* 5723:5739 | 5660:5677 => 1.03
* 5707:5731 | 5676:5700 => 1.00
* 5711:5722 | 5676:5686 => 1.01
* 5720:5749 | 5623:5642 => 1.03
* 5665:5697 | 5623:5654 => 1.01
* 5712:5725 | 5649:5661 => 1.04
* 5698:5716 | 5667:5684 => 0.98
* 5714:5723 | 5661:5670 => 1.02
